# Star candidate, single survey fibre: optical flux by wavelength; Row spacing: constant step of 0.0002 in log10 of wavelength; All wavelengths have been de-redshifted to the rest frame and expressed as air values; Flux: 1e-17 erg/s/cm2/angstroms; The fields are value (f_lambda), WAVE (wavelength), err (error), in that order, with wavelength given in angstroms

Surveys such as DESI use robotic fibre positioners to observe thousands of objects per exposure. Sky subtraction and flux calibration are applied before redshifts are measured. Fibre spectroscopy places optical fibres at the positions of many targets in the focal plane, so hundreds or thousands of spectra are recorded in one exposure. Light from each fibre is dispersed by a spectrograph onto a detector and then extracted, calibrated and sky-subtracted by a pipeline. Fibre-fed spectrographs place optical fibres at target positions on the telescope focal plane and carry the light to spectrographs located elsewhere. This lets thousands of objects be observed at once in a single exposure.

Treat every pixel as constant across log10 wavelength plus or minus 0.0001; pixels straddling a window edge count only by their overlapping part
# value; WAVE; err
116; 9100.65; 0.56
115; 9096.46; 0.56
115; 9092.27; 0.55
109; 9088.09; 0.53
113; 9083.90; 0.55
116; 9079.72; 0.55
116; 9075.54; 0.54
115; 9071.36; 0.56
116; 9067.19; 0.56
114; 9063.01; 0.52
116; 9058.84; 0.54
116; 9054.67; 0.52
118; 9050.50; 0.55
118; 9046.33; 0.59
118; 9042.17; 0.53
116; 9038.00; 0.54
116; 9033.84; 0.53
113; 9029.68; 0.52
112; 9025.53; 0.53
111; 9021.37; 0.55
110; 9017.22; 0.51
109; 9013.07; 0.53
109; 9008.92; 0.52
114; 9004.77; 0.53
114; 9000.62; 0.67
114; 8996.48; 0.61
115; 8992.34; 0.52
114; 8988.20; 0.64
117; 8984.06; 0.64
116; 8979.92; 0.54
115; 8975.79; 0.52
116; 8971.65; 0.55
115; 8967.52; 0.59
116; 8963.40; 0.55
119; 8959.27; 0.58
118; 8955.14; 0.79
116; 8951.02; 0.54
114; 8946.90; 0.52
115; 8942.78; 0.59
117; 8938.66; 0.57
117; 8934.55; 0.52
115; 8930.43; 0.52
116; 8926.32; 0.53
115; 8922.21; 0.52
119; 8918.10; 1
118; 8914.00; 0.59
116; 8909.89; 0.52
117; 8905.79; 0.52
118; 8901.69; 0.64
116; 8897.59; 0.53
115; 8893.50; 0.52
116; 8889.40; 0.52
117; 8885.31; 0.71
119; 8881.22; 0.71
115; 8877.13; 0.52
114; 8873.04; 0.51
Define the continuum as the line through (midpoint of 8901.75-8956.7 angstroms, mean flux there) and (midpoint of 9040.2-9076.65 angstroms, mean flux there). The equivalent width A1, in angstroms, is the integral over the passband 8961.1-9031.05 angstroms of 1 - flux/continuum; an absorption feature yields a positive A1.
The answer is 1.7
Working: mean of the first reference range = 116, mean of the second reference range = 116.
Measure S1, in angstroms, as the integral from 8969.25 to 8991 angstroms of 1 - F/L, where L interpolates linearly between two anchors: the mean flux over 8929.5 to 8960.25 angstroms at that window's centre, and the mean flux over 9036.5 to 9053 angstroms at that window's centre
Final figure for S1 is 0.2 angstroms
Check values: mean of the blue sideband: 116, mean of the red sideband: 117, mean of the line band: 116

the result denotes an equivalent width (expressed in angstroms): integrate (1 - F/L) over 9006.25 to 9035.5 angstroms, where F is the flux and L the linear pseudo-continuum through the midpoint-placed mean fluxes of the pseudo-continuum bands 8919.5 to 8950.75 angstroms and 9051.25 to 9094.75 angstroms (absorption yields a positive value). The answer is 0.93 angstroms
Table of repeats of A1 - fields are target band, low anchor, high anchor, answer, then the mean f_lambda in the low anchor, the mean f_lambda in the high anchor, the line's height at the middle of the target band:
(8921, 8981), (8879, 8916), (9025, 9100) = 0.2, 117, 115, 116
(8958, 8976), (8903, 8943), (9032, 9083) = 0.0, 117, 116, 116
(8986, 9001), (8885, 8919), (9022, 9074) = 0.2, 117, 116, 116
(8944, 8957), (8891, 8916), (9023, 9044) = 0.0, 117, 115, 116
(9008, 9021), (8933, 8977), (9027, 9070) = 0.7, 116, 116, 116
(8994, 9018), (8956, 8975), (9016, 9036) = 0.4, 116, 113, 114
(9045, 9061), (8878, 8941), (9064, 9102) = -0.3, 117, 115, 115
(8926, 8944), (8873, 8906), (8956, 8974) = 0.1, 116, 117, 116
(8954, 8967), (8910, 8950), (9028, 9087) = -0.1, 116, 116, 116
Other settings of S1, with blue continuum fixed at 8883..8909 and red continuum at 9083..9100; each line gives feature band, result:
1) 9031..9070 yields -0.8 angstroms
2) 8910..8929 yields -0.1 angstroms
